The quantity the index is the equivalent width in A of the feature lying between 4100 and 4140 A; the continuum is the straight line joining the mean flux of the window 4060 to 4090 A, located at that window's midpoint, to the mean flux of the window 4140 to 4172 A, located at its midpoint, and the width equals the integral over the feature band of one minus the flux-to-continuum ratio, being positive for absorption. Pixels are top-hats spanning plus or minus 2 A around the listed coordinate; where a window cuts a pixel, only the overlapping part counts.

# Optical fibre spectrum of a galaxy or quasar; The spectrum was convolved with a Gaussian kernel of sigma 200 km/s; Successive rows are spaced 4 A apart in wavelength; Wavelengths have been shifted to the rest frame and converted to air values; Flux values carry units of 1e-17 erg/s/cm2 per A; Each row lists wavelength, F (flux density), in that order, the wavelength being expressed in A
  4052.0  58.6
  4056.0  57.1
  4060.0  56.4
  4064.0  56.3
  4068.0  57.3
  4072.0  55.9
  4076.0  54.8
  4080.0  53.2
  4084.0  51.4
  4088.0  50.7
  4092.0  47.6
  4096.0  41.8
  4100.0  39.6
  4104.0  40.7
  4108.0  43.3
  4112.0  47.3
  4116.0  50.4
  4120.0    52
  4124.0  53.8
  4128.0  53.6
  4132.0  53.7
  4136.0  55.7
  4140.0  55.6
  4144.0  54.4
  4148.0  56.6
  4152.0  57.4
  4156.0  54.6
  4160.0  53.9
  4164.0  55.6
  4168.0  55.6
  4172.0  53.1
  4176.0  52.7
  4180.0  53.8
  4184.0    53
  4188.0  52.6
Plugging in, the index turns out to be 3.7 A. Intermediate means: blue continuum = 54.4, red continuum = 55.3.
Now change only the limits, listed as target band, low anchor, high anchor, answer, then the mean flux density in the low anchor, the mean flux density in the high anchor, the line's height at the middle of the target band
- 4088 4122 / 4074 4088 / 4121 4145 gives 5.0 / 52.8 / 54.4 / 53.5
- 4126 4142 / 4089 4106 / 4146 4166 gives -1.2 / 42.9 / 55.6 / 50.8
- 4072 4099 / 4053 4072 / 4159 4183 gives 3.0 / 56.8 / 54.1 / 56.2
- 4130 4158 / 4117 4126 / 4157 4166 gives -0.8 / 52.6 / 54.7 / 53.8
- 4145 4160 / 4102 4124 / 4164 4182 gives -1.2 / 47.4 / 54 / 51.7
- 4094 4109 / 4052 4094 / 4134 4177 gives 3.7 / 54.3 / 55.1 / 54.6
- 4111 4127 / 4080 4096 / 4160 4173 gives 0.1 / 49.3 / 54.8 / 51.5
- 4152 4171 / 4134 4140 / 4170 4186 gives -0.3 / 55.7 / 53.2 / 54.2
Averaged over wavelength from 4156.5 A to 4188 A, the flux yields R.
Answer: 53.9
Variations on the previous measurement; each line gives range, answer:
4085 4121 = 45.9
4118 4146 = 54.1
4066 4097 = 51.9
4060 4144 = 51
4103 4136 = 50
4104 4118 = 46.1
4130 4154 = 55.6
